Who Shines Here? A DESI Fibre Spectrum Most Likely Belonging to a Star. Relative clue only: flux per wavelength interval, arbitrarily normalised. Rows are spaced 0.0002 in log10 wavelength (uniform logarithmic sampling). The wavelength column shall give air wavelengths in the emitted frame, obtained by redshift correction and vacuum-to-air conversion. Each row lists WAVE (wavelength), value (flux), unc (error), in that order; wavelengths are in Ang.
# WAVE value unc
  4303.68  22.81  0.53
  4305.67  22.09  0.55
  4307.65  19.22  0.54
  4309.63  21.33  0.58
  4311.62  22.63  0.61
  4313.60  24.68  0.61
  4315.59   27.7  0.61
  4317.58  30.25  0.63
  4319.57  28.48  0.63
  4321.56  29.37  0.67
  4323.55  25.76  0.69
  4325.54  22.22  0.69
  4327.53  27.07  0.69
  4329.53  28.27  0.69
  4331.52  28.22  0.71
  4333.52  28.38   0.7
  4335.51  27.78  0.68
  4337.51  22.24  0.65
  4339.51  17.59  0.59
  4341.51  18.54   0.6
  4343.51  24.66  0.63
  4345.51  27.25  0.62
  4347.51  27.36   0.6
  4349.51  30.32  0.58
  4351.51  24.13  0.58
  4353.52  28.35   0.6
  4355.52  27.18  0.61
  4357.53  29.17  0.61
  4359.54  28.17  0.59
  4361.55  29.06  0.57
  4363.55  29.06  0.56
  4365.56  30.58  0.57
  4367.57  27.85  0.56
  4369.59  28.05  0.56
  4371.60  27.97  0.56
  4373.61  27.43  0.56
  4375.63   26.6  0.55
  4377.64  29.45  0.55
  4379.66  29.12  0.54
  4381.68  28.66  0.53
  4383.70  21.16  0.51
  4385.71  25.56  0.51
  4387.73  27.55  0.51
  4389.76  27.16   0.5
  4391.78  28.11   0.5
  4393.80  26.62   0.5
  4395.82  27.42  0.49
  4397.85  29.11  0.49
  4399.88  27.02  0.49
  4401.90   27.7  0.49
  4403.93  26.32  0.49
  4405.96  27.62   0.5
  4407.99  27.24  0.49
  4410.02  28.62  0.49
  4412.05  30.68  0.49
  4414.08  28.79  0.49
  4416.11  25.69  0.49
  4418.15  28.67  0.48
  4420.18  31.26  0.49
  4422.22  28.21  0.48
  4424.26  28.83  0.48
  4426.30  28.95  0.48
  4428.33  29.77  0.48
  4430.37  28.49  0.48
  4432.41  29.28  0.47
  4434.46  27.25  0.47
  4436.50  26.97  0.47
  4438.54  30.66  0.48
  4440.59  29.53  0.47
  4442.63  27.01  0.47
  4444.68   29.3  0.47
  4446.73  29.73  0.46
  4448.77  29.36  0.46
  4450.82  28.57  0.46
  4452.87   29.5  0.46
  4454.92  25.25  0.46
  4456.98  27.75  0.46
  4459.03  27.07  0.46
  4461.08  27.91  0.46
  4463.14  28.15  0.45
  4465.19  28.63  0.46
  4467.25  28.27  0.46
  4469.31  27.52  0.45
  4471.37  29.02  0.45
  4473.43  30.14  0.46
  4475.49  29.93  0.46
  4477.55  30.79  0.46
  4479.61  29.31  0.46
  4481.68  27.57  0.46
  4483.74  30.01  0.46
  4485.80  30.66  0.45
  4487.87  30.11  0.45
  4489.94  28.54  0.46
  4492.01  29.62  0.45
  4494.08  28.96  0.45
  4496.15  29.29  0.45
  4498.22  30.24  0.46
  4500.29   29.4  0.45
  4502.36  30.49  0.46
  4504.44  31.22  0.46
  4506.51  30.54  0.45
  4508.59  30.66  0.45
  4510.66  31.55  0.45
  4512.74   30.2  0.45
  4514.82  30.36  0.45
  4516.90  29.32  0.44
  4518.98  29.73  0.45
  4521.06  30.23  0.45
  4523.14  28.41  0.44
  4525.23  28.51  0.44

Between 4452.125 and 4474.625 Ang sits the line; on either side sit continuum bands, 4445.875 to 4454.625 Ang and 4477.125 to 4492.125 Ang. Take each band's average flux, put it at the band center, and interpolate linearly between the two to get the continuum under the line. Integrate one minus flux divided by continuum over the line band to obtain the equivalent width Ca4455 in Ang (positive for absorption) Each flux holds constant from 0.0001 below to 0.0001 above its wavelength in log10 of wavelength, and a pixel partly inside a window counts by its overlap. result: 0.8 Ang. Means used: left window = 29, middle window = 28.1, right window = 29.5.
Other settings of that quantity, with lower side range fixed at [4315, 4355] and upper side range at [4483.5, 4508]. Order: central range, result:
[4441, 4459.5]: 0.4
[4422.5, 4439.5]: -0.2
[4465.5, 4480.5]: 0.1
